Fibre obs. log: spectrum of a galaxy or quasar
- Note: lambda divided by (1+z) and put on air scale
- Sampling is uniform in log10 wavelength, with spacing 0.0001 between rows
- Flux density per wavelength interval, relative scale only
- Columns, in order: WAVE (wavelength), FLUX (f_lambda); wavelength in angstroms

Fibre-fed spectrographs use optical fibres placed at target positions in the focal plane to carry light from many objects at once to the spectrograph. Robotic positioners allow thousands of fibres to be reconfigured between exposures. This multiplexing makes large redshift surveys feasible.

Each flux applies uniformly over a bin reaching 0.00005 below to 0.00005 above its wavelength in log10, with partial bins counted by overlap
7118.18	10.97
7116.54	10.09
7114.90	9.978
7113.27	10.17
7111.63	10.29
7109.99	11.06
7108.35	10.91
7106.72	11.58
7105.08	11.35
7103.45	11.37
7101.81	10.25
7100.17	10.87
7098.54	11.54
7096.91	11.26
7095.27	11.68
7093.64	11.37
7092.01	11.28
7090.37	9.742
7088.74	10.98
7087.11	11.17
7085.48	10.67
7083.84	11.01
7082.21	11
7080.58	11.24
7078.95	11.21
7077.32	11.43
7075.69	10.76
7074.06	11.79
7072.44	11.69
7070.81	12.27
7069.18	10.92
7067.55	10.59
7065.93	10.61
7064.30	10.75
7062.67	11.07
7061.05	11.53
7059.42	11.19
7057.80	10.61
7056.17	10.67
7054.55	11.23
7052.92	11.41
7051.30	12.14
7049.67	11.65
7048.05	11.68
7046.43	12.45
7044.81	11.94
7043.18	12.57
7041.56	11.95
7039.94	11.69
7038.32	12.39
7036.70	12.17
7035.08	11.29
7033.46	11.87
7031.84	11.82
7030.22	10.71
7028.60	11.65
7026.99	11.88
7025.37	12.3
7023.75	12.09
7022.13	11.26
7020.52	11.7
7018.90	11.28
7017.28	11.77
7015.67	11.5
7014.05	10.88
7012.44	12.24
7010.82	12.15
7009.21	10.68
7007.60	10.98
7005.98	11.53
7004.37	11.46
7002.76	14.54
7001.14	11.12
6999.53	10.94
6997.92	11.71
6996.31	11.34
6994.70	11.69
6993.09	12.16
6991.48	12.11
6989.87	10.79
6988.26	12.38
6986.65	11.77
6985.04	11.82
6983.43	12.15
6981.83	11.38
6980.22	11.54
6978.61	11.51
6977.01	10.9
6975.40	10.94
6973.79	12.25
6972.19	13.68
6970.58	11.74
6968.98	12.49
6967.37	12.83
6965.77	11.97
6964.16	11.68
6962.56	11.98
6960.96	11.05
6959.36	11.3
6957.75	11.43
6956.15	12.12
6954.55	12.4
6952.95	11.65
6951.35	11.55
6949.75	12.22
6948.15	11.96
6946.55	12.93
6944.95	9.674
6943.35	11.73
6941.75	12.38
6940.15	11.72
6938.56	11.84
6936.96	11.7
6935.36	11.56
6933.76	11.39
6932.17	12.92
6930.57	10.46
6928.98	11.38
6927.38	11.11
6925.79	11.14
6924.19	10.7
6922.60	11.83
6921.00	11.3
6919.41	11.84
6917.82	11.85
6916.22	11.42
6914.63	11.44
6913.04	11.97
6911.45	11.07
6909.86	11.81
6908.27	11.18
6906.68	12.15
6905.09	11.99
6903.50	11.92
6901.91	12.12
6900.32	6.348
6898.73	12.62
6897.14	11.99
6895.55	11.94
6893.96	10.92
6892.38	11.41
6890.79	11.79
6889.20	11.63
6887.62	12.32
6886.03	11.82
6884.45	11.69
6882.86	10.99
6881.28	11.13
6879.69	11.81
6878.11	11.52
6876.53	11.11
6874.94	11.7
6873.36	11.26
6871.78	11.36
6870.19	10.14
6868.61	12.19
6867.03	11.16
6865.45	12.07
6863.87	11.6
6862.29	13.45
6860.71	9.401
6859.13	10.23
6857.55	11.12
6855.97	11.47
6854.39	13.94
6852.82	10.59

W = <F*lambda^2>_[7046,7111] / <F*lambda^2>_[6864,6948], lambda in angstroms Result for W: 1.02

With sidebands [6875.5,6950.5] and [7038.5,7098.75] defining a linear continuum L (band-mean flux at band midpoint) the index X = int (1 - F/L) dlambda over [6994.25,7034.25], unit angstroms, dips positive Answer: -0.87 angstroms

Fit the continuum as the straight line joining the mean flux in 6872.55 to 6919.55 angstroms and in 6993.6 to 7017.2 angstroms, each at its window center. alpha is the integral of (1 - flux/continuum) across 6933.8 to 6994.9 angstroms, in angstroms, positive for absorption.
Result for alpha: -1.2 angstroms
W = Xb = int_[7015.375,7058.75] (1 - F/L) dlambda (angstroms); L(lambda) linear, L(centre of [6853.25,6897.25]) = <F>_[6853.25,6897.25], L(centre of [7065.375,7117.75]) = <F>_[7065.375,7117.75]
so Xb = -2.2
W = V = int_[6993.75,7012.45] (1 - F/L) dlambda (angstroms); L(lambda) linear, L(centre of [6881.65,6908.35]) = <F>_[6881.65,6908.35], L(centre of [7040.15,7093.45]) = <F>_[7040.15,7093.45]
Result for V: -0.53 angstroms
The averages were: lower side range 11.5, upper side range 11.3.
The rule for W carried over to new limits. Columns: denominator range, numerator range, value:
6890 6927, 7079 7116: 1.01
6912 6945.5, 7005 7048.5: 1.05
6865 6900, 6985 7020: 1.05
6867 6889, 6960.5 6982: 1.06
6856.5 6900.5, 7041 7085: 1.05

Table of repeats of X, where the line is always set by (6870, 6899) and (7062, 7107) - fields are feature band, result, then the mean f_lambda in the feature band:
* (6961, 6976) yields -1.0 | 12.1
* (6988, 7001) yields -0.3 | 11.6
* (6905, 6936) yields -0.1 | 11.5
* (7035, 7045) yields -0.8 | 12.1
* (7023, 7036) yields -0.5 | 11.7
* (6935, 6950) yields -0.5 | 11.8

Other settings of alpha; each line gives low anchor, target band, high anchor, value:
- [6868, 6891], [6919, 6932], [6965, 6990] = 0.4 angstroms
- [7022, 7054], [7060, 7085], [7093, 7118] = 0.4 angstroms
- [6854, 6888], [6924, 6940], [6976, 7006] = 0.2 angstroms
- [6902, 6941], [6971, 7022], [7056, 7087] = -1.6 angstroms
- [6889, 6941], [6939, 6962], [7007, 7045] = -0.4 angstroms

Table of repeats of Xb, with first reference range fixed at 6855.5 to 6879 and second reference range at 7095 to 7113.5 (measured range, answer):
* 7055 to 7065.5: 0.1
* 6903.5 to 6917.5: -0.5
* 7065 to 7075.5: -0.2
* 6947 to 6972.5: -1.8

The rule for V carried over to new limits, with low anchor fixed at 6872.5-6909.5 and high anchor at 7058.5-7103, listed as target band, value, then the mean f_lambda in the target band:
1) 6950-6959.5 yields -0.4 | 11.8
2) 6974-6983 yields 0.0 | 11.4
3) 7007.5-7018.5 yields -0.2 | 11.5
